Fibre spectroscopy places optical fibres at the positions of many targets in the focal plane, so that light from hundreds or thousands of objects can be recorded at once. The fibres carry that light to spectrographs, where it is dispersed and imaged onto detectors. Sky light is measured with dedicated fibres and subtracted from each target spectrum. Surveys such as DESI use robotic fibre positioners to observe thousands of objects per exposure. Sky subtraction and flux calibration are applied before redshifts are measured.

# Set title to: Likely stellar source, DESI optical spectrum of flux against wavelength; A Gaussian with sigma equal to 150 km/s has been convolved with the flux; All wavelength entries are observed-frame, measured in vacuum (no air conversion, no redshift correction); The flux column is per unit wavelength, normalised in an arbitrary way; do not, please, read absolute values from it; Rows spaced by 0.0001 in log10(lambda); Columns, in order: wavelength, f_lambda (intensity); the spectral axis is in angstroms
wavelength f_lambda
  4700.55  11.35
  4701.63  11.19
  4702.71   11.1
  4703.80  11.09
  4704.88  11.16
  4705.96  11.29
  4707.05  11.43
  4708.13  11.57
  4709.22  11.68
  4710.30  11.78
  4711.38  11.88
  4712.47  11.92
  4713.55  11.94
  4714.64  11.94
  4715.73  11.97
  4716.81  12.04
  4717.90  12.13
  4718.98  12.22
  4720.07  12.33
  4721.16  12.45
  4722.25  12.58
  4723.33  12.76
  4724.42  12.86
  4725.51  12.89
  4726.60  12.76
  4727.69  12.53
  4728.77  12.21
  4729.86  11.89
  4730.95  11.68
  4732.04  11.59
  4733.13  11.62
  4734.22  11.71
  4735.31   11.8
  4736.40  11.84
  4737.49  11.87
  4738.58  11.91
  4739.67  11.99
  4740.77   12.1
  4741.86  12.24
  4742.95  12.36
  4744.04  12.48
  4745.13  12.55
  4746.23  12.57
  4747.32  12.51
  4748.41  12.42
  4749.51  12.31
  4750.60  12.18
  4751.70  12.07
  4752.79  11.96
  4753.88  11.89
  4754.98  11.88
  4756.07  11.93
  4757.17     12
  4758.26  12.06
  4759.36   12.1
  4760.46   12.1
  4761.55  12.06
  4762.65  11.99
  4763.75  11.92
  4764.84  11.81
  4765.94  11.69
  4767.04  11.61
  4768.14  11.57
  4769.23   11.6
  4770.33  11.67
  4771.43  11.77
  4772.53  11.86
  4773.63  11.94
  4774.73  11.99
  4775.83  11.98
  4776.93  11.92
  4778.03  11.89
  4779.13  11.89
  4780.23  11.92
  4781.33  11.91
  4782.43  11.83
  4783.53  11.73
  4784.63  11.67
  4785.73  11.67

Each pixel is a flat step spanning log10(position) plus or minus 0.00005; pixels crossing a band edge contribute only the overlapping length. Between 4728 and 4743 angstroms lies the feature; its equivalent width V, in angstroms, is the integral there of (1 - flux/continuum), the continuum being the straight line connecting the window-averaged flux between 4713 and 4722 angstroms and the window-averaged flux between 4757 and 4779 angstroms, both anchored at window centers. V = 0.2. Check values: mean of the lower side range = 12.1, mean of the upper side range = 11.9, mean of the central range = 11.9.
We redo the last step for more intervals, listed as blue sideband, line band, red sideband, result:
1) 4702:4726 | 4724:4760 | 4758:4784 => -0.7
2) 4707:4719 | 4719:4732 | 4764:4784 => -0.6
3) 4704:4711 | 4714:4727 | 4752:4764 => -0.9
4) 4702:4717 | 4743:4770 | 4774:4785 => -0.6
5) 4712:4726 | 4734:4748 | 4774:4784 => 0.0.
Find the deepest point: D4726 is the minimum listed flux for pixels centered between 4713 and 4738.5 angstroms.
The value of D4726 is 11.59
